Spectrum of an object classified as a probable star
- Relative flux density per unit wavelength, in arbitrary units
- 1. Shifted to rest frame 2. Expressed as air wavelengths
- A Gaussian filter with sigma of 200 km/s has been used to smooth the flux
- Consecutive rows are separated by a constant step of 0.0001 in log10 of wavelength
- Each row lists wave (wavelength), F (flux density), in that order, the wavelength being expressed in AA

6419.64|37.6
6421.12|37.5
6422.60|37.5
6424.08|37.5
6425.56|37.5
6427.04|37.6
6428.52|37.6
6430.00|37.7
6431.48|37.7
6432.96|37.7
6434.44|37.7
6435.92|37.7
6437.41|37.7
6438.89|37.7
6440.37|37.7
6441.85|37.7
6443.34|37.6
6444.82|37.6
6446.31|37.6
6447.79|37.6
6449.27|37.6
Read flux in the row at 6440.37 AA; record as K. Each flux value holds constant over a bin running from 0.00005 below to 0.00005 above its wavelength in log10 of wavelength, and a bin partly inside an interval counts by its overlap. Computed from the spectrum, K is 37.7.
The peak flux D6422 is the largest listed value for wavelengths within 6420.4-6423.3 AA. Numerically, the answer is 37.5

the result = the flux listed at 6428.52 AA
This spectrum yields 37.6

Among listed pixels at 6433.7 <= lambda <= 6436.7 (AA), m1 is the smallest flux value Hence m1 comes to 37.7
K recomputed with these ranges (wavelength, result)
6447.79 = 37.6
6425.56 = 37.5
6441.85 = 37.7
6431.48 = 37.7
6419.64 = 37.6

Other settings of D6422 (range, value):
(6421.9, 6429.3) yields 37.6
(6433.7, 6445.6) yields 37.7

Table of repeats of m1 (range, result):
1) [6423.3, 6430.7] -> 37.5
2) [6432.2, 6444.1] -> 37.6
